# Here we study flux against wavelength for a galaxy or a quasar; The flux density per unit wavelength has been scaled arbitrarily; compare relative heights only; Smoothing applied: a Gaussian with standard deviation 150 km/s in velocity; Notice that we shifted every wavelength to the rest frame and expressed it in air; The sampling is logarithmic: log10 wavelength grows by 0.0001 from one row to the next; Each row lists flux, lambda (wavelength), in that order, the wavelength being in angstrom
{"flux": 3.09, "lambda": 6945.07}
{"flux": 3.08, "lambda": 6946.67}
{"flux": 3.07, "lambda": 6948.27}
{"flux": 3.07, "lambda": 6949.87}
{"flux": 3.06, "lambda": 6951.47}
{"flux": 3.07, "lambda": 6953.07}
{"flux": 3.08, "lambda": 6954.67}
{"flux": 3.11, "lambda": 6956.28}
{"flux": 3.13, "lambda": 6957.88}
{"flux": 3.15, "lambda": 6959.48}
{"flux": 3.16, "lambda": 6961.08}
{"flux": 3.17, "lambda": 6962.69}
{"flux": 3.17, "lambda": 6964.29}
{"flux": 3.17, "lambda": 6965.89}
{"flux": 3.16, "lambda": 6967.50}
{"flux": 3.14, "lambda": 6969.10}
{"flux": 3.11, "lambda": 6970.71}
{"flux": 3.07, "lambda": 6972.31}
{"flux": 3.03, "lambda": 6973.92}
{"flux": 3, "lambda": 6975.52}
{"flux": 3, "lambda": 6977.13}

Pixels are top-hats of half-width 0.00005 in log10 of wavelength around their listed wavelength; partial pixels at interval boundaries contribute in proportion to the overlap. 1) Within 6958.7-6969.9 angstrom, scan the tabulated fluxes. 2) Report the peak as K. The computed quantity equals 3.17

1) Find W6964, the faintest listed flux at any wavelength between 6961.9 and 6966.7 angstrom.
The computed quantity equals 3.17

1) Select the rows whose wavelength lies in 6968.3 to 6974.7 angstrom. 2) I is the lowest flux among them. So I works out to 3.03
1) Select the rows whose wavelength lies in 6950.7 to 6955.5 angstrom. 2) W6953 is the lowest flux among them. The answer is 3.06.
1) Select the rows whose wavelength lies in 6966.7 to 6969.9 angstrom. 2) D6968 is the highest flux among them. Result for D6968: 3.16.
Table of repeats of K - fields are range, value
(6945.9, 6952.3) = 3.08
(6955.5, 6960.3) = 3.15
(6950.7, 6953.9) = 3.07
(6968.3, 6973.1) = 3.14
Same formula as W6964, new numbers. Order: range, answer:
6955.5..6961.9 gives 3.11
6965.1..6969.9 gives 3.14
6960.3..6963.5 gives 3.16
